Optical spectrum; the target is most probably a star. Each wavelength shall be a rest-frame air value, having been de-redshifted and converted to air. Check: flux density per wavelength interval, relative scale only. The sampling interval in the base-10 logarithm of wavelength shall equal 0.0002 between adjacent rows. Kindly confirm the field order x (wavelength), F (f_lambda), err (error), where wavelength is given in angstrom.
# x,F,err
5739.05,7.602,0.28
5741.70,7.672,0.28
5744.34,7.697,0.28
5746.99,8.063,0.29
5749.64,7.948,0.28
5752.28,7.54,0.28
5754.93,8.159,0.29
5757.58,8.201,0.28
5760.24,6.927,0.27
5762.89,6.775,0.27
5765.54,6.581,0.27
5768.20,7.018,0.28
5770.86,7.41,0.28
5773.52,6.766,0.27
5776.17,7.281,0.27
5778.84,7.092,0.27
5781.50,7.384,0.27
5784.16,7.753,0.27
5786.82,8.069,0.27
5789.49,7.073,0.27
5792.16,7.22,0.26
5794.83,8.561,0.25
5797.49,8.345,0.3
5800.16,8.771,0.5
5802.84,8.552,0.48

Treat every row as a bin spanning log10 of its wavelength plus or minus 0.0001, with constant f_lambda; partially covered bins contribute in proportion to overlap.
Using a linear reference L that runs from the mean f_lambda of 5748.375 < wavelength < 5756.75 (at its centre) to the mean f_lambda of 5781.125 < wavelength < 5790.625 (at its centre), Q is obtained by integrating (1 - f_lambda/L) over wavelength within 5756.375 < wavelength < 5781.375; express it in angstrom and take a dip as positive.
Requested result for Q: 2.04 angstrom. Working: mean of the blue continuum 7.91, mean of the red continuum 7.6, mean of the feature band 7.12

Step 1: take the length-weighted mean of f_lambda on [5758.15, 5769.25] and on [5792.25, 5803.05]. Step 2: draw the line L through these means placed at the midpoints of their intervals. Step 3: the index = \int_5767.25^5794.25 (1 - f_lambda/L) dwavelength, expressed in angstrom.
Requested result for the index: 1.1 angstrom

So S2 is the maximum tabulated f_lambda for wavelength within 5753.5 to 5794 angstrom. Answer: 8.201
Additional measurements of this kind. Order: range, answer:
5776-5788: 8.069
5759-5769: 7.018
